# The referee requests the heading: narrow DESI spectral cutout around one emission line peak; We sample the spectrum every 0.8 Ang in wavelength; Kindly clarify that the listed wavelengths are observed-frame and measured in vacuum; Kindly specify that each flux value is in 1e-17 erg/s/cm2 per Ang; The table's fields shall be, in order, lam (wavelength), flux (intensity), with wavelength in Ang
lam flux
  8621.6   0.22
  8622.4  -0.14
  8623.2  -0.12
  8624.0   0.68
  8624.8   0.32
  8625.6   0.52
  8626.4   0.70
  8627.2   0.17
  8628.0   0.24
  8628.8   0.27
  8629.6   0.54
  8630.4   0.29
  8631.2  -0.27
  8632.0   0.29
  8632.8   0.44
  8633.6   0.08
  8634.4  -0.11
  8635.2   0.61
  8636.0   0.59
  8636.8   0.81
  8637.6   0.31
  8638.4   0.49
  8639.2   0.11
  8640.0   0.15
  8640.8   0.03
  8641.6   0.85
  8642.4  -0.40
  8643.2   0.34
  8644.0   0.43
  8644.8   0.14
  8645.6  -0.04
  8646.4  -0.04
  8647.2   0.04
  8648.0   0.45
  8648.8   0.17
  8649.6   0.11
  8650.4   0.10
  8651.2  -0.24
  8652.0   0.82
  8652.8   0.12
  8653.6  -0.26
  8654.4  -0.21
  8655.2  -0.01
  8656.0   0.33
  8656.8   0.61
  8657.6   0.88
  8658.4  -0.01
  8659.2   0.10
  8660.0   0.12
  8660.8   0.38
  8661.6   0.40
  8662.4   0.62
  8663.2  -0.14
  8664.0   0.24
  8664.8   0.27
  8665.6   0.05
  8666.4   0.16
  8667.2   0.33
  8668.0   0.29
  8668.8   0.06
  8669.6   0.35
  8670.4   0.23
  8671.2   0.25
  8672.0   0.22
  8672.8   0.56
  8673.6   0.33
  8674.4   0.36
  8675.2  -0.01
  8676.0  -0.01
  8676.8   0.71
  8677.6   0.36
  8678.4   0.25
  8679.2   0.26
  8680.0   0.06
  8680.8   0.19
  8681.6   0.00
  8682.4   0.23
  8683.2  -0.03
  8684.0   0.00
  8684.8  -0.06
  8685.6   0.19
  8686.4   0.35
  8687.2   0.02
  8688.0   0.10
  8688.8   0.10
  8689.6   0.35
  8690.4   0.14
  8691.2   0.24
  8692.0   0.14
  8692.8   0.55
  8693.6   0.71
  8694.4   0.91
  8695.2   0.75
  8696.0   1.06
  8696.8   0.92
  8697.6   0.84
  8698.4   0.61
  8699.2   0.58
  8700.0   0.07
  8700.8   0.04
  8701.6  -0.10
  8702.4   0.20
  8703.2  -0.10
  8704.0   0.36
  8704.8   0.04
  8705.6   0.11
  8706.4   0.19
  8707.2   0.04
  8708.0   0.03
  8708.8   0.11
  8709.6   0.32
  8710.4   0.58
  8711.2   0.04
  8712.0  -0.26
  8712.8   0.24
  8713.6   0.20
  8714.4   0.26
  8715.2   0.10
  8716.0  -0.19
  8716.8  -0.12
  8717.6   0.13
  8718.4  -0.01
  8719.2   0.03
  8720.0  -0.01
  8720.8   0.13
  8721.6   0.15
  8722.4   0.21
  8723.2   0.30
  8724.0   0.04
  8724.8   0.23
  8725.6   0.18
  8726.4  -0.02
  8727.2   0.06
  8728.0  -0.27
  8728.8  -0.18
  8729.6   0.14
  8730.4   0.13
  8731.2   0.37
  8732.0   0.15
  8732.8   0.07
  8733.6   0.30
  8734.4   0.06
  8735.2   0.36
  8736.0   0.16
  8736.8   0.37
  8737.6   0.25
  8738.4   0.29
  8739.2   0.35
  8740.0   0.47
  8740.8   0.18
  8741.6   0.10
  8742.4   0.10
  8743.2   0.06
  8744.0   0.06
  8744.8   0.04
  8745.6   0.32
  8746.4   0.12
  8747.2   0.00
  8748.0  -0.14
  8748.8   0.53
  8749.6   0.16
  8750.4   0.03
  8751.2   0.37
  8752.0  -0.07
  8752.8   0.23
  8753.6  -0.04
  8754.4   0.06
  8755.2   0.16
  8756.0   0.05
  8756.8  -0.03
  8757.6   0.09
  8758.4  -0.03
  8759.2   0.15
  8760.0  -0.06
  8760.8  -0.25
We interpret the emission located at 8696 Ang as [O III]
